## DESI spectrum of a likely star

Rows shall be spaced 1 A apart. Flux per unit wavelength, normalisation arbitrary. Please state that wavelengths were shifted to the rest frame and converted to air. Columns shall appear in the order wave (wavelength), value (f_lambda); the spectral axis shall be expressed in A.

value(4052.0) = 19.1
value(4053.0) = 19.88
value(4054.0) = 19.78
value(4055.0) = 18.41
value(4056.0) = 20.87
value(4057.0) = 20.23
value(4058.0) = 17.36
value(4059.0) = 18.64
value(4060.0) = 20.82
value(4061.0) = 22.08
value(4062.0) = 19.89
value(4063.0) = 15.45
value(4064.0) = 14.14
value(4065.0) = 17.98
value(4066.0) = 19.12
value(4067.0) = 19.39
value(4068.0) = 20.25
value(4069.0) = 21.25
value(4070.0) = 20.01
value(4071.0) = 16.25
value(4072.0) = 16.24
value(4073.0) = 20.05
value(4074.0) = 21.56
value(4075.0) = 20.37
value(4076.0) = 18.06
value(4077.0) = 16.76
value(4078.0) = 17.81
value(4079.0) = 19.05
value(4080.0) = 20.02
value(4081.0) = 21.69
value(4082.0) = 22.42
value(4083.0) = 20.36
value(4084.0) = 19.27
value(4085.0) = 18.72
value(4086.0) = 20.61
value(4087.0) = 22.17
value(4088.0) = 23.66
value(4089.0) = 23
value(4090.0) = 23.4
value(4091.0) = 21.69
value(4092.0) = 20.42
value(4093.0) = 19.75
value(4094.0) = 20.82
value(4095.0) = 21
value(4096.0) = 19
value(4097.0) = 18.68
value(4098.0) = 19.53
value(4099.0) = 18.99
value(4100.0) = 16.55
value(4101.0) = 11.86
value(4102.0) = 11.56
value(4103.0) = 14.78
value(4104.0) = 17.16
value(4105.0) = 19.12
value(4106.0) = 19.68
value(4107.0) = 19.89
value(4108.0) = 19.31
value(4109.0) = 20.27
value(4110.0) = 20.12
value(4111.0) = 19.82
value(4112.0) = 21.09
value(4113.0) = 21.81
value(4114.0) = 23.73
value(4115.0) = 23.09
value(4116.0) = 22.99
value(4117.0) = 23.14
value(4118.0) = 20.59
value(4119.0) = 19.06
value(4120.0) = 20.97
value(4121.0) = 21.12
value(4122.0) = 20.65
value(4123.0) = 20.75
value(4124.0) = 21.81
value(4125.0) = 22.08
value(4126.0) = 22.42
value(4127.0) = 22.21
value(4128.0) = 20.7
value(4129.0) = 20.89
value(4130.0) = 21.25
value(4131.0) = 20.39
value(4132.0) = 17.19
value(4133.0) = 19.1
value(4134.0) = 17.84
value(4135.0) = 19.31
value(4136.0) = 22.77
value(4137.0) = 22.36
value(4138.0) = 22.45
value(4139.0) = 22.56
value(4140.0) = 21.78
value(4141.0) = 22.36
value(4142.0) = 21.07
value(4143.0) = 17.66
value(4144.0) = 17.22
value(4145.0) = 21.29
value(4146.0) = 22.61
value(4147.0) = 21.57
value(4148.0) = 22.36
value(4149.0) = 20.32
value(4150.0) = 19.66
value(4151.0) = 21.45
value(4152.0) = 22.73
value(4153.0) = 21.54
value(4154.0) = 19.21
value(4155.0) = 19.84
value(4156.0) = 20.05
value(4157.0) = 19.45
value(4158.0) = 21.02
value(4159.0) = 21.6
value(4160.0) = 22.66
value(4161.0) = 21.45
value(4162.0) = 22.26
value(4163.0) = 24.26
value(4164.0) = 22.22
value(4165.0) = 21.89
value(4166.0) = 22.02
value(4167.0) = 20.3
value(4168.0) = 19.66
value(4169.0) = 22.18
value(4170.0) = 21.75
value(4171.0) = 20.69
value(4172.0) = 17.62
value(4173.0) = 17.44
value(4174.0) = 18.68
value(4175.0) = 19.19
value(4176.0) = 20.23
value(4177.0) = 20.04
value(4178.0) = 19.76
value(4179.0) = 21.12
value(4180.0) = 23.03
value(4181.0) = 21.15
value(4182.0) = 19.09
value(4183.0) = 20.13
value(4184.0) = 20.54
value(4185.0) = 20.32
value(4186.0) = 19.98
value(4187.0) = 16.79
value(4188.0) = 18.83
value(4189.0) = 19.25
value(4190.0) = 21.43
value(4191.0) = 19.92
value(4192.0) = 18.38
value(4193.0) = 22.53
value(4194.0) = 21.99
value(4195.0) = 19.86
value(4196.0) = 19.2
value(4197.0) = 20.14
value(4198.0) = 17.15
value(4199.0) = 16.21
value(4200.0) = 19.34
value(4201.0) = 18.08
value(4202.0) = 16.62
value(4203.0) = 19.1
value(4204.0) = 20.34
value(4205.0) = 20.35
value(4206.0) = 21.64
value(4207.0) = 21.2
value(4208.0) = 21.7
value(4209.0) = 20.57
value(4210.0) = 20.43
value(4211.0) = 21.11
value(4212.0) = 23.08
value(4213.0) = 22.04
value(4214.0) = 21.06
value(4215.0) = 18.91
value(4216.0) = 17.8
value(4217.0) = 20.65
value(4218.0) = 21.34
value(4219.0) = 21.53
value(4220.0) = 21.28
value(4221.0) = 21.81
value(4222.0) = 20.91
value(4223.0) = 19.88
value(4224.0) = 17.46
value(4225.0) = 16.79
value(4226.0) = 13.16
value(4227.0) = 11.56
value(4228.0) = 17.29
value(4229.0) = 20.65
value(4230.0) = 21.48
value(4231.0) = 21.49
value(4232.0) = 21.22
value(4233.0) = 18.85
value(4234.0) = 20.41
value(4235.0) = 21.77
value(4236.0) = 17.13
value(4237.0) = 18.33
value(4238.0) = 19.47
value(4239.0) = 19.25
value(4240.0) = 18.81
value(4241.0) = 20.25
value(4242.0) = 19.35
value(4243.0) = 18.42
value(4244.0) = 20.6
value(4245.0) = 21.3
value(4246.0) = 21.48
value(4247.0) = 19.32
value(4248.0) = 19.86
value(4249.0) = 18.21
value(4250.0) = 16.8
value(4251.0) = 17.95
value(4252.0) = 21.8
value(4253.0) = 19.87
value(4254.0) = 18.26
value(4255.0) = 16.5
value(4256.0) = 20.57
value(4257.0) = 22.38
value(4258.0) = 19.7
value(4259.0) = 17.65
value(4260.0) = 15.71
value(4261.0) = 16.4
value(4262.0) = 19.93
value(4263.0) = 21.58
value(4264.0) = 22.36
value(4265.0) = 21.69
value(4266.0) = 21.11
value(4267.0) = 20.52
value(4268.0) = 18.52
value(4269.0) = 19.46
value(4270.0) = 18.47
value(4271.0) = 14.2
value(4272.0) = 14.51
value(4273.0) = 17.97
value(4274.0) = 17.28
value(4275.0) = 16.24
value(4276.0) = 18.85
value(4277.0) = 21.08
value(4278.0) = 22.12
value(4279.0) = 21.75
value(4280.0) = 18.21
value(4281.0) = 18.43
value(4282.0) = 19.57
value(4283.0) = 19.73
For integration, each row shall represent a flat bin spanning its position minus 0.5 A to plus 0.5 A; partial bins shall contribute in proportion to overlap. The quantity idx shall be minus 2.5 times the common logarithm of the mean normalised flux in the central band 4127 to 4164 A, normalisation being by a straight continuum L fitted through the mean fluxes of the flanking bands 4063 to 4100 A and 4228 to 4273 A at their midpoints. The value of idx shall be -0.07 mag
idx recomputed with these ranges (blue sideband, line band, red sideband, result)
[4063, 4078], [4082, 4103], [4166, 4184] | -0.04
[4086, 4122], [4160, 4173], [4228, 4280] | -0.08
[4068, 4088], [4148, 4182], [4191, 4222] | -0.04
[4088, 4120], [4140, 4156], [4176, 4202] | -0.05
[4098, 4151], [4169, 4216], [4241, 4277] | -0.02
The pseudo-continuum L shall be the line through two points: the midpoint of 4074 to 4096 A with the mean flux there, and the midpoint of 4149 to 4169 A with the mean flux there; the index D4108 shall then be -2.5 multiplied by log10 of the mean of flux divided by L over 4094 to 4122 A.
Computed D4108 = 0.07 mag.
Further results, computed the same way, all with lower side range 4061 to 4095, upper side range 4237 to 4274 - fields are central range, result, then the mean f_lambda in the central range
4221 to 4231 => 0.07 mag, 18.1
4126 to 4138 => -0.05 mag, 20.5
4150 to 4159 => -0.06 mag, 20.7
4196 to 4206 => 0.03 mag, 18.8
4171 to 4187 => -0.02 mag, 19.8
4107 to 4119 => -0.09 mag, 21.3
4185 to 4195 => -0.03 mag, 19.9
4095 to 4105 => 0.17 mag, 16.8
